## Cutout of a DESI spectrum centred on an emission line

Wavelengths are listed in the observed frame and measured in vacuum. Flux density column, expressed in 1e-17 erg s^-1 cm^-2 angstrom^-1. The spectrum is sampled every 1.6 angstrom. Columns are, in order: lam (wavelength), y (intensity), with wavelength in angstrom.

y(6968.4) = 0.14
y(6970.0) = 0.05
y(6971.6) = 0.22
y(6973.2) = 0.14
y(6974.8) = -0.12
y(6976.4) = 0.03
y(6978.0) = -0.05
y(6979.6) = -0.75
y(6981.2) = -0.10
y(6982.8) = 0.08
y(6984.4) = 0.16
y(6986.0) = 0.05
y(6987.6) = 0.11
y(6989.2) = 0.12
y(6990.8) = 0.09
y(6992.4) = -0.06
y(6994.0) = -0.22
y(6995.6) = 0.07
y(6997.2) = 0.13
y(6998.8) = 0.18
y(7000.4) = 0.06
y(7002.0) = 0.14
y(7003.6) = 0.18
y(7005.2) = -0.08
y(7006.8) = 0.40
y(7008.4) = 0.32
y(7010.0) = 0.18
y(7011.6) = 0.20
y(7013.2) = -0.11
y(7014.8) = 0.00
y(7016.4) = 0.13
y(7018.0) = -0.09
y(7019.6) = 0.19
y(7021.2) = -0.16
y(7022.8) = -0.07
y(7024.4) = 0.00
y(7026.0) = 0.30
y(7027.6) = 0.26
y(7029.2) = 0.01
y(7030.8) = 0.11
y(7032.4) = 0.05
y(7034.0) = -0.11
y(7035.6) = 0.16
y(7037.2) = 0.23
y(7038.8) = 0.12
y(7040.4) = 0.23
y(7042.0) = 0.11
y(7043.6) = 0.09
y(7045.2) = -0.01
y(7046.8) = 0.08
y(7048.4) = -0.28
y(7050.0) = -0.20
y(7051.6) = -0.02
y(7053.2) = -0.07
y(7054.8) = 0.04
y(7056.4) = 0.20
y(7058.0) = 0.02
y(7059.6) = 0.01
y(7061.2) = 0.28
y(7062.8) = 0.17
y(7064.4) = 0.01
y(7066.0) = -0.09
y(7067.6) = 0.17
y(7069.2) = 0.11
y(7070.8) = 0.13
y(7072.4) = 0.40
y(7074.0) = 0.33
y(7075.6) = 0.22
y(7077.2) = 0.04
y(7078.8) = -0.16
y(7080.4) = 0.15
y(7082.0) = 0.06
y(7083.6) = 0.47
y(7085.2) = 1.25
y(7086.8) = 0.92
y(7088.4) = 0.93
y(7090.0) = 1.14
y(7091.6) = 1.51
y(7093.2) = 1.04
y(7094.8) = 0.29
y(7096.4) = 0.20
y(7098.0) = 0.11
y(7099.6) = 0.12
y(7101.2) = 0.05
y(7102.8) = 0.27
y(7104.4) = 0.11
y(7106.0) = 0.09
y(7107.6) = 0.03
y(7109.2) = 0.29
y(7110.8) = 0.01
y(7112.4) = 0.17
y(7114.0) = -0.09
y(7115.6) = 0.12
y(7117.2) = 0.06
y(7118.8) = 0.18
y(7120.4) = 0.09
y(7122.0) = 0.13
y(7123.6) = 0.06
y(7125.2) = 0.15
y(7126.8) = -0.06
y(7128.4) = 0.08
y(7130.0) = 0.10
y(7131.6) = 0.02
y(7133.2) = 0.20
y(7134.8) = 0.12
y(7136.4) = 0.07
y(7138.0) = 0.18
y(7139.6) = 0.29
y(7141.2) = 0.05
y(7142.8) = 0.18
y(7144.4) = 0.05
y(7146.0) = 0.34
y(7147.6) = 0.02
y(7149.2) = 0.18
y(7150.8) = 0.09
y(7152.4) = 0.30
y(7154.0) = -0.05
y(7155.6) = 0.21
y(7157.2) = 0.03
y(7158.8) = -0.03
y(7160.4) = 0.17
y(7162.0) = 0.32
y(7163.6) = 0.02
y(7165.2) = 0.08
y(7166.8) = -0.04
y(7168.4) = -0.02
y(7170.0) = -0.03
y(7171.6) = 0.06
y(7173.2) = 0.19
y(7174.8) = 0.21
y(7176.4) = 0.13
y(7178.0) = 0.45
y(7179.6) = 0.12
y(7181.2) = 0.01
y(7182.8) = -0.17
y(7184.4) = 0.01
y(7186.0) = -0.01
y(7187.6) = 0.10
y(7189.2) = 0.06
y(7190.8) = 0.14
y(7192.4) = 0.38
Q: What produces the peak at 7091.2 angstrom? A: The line [O II] 3727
